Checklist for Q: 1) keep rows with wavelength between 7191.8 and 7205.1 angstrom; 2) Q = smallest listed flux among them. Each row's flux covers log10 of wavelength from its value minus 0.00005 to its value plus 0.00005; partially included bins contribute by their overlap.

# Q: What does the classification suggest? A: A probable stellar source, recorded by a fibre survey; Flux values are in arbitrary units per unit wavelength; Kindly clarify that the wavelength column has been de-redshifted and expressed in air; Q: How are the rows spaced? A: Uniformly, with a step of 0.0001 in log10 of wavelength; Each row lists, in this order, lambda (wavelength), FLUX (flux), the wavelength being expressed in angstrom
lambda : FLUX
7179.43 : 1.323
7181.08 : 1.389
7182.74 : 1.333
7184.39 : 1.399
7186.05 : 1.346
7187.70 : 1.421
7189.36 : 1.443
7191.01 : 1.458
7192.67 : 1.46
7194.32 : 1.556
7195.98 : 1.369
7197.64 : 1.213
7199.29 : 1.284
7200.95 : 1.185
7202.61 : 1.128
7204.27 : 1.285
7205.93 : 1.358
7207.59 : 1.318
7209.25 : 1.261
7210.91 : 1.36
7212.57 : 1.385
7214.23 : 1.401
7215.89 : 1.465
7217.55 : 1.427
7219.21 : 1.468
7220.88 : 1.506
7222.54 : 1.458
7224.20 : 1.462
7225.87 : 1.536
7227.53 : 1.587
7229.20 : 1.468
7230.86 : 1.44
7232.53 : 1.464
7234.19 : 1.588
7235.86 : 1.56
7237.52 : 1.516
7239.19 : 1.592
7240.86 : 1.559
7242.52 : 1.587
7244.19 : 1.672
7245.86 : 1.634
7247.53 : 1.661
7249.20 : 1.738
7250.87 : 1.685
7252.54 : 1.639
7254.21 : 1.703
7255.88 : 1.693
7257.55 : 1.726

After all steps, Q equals 1.128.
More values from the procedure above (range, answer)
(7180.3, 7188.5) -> 1.333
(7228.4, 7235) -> 1.44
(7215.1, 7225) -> 1.427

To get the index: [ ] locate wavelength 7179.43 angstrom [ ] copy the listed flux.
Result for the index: 1.323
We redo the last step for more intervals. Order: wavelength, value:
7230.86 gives 1.44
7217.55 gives 1.427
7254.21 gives 1.703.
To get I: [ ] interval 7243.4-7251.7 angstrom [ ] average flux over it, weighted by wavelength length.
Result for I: 1.68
